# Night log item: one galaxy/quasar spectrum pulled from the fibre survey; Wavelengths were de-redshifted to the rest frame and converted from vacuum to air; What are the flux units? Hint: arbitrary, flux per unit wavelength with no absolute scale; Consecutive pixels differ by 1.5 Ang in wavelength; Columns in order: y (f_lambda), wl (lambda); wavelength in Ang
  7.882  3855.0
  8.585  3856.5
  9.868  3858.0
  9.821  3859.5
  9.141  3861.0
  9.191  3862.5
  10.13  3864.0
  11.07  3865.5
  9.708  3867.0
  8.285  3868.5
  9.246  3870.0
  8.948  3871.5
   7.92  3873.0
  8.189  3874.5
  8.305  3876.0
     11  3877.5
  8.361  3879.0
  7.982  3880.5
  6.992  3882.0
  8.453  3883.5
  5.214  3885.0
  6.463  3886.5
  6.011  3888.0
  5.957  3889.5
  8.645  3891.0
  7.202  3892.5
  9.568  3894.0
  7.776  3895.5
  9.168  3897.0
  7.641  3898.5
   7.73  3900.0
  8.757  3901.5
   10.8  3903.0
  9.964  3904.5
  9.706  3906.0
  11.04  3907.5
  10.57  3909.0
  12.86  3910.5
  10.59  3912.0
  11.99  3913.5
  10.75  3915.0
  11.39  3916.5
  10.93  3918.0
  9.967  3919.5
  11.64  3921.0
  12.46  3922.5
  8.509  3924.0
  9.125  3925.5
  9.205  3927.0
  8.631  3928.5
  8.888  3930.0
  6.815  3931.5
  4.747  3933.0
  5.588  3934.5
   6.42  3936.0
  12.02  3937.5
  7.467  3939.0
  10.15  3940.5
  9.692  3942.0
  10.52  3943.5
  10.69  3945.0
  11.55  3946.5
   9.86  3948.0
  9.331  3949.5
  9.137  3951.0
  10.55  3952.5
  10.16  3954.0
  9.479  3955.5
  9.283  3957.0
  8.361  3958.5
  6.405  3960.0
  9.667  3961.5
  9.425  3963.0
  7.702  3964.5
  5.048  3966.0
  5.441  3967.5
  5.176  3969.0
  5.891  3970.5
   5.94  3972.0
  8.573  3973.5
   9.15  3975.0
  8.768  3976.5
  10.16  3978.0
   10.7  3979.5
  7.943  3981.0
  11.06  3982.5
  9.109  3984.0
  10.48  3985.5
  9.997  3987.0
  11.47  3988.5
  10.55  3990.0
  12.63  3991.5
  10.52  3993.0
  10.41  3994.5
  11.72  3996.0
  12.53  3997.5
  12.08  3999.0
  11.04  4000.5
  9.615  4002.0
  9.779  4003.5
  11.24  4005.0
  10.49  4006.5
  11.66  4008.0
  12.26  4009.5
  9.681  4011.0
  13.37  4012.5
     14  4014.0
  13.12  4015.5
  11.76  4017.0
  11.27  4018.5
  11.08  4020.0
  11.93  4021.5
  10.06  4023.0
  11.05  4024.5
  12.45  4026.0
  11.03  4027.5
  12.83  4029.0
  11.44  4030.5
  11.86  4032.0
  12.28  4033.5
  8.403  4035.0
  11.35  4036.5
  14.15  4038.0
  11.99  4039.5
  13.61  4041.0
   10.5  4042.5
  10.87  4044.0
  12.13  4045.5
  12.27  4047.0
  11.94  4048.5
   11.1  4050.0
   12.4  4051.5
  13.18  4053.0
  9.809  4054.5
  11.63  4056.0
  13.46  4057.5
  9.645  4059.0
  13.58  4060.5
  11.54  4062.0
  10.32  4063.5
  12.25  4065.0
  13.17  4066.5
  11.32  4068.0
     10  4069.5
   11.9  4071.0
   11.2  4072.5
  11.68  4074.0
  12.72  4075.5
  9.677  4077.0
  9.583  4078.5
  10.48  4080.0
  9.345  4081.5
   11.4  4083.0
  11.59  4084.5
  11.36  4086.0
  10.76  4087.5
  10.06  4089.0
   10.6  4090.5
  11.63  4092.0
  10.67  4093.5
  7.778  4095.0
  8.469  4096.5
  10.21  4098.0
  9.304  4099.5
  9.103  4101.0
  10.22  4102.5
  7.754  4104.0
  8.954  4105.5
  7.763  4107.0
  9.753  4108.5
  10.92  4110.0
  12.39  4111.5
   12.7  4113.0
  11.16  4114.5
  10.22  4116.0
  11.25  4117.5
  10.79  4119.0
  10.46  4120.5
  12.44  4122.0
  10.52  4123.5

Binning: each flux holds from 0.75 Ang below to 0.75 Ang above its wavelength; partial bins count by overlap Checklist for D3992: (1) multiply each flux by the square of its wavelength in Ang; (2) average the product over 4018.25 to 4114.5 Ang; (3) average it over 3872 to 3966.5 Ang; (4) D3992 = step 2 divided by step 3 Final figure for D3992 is 1.3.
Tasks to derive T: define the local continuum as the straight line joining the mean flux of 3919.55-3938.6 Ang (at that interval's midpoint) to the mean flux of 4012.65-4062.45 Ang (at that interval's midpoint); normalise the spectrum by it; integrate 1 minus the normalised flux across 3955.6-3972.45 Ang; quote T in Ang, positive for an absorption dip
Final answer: 4.3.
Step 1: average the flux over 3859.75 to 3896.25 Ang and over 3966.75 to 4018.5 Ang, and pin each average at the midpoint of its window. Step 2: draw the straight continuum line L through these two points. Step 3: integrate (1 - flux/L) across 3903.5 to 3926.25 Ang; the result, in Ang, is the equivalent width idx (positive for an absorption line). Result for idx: -4.60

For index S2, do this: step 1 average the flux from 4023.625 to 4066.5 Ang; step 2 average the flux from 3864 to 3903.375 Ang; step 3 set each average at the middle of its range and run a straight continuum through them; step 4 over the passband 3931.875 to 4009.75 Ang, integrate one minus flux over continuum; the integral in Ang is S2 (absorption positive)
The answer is 6.2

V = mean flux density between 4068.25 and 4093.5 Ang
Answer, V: 10.9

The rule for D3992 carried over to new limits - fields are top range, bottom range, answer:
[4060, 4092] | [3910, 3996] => 1.27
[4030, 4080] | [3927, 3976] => 1.46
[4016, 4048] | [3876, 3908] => 1.51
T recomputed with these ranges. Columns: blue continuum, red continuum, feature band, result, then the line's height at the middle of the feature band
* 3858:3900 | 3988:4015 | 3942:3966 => 2.1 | 10.2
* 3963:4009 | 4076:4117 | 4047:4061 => -2.7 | 9.94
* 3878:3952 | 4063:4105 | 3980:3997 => -1.5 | 9.71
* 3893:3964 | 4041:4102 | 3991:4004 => -1.1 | 10.2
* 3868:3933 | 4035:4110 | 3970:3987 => 1.6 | 9.88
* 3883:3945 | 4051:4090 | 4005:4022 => -2.2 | 10.5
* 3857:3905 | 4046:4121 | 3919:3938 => 0.7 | 9.08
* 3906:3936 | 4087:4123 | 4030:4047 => -2.9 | 10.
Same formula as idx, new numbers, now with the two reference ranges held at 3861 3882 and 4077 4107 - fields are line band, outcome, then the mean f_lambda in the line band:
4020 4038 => -3.3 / 11.4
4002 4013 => -1.7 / 11.1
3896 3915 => -1.9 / 10.1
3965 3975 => 3.3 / 6.29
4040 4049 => -2.0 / 11.9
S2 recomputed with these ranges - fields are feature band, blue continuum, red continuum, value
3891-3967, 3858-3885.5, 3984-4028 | 4.21 Ang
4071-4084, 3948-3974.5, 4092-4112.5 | -2.12 Ang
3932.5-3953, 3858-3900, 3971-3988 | -0.50 Ang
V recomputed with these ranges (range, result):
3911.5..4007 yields 9.47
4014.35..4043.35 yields 11.7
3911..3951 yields 9.59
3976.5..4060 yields 11.3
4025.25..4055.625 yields 11.8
